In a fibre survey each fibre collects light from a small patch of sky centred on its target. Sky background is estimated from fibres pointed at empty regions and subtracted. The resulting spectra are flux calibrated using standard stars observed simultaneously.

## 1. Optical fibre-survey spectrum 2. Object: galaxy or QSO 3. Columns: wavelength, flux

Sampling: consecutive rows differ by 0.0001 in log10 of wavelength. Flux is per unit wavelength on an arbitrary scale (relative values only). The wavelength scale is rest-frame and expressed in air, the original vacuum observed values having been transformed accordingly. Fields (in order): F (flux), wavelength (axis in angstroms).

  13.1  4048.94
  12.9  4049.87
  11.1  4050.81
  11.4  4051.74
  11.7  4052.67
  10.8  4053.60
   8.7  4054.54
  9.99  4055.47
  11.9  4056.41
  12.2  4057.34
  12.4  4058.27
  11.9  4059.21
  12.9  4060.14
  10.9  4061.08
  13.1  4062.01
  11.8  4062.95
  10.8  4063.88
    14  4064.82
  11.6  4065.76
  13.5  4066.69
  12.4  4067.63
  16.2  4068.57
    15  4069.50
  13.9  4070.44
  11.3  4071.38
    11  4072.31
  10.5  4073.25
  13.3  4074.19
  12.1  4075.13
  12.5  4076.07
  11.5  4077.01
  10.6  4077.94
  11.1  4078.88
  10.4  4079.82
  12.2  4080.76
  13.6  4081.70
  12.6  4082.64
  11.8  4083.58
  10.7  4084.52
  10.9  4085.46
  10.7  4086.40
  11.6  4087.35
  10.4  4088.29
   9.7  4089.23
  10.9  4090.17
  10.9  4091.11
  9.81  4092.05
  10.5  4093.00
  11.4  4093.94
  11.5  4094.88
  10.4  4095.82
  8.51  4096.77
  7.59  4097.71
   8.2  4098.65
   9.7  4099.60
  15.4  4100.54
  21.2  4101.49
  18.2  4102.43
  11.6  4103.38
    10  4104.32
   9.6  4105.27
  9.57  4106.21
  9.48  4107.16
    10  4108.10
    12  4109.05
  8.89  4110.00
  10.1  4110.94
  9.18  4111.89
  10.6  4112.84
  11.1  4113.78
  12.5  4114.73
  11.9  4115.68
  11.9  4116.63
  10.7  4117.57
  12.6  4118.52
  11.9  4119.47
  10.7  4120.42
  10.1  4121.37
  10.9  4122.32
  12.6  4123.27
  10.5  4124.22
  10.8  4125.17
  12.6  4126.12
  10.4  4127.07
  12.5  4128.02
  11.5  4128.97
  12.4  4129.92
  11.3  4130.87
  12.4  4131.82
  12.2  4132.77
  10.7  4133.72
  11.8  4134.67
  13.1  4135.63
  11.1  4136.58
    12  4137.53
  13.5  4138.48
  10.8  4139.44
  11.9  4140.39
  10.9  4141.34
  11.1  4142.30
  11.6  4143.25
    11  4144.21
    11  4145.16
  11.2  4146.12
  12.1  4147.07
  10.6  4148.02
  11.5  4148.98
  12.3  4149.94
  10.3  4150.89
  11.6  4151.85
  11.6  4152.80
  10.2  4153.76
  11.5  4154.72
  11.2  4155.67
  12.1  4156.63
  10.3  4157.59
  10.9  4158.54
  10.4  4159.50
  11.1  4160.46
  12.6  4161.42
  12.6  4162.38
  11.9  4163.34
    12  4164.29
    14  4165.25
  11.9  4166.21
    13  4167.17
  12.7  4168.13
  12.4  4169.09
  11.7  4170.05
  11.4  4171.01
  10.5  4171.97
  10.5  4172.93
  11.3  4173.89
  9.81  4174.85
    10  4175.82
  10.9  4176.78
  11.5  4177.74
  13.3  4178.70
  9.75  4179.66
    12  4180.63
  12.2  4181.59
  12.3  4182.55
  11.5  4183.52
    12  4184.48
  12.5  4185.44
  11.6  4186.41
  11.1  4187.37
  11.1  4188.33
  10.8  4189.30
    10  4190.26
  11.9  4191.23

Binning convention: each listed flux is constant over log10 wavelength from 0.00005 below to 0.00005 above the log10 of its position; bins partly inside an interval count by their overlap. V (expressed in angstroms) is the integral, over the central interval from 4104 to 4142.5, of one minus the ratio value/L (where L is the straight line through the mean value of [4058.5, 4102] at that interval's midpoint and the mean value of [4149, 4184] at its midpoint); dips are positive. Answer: 1.5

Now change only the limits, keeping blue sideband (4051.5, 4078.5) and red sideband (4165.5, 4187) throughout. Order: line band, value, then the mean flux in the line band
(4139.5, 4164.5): 0.8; 11.4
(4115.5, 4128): 0.5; 11.4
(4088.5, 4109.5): 1.3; 11.2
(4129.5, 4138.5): -0.1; 12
